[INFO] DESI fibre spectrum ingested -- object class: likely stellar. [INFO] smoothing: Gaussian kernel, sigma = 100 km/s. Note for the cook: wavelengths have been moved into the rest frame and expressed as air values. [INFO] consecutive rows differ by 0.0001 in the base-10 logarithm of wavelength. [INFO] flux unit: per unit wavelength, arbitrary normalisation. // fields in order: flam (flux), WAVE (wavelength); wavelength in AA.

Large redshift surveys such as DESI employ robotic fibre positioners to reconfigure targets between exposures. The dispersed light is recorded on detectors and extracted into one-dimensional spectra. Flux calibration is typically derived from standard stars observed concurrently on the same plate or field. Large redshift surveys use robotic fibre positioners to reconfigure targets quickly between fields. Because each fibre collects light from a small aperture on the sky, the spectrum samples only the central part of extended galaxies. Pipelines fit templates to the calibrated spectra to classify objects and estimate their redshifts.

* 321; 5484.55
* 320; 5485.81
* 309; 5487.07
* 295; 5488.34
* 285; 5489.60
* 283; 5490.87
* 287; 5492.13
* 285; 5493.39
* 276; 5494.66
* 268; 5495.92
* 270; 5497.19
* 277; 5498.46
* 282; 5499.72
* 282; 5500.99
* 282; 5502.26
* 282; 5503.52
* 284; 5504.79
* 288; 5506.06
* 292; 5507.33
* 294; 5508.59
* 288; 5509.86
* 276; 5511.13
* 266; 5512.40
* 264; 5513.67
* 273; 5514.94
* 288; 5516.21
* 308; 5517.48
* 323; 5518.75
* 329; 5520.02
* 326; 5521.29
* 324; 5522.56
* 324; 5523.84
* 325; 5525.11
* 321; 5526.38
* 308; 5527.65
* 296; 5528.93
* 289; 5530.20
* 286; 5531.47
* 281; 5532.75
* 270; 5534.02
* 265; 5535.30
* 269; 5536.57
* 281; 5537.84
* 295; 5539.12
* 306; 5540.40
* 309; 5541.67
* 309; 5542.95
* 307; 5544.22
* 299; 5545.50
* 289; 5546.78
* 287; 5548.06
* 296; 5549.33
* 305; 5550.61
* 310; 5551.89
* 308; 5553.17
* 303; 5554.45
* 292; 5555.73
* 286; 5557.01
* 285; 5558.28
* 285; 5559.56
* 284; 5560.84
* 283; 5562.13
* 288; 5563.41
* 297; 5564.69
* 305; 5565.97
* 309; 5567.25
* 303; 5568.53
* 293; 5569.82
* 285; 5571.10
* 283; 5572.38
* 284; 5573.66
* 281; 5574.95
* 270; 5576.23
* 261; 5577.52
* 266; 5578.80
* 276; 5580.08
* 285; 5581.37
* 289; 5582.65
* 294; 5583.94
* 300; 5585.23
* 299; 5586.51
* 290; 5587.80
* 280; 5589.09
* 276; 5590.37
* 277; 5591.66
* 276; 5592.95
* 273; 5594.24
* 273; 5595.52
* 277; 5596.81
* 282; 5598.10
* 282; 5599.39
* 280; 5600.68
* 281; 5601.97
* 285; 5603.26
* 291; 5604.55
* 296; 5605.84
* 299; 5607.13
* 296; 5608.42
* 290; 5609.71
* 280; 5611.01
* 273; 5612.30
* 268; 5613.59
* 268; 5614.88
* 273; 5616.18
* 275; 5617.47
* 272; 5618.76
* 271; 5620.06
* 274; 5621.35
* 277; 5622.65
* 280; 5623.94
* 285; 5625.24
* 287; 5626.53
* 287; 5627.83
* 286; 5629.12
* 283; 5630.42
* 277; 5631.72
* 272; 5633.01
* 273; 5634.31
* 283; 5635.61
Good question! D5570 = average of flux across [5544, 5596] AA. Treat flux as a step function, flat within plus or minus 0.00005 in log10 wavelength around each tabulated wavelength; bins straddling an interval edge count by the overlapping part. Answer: 288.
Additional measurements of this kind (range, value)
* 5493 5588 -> 291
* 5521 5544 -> 299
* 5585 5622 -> 281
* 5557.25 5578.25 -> 287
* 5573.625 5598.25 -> 280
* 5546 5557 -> 298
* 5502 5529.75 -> 298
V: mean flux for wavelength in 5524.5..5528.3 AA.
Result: 318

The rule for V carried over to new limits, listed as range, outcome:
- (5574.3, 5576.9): 274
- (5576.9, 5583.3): 276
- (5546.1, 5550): 291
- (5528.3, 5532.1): 291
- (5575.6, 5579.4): 266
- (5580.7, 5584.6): 289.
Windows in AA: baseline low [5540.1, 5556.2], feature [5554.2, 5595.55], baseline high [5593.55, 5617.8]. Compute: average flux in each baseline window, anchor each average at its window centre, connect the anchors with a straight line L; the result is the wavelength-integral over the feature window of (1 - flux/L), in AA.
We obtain 0.9 AA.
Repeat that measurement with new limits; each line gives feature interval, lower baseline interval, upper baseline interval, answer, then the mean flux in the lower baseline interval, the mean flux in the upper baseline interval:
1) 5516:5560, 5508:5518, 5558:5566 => -2.3 AA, 282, 288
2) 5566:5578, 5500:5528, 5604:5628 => 0.1 AA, 297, 281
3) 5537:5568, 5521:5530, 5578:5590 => 0.6 AA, 316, 286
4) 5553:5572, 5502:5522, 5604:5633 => -0.4 AA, 292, 281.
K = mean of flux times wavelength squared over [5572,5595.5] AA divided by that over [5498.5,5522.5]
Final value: 1.0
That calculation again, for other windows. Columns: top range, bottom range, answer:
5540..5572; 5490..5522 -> 1.05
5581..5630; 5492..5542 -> 1.00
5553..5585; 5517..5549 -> 0.97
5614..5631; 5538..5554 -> 0.95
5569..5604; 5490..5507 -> 1.04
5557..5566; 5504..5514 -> 1.04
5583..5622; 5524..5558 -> 0.97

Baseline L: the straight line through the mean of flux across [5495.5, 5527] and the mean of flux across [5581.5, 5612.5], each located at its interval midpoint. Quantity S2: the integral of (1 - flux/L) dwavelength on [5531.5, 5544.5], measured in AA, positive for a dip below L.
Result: 0.1 AA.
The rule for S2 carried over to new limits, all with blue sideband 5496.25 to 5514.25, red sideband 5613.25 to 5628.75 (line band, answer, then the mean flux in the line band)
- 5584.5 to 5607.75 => -0.57 AA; 284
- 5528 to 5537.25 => -0.03 AA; 280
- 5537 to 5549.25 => -0.80 AA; 297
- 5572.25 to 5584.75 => -0.04 AA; 279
